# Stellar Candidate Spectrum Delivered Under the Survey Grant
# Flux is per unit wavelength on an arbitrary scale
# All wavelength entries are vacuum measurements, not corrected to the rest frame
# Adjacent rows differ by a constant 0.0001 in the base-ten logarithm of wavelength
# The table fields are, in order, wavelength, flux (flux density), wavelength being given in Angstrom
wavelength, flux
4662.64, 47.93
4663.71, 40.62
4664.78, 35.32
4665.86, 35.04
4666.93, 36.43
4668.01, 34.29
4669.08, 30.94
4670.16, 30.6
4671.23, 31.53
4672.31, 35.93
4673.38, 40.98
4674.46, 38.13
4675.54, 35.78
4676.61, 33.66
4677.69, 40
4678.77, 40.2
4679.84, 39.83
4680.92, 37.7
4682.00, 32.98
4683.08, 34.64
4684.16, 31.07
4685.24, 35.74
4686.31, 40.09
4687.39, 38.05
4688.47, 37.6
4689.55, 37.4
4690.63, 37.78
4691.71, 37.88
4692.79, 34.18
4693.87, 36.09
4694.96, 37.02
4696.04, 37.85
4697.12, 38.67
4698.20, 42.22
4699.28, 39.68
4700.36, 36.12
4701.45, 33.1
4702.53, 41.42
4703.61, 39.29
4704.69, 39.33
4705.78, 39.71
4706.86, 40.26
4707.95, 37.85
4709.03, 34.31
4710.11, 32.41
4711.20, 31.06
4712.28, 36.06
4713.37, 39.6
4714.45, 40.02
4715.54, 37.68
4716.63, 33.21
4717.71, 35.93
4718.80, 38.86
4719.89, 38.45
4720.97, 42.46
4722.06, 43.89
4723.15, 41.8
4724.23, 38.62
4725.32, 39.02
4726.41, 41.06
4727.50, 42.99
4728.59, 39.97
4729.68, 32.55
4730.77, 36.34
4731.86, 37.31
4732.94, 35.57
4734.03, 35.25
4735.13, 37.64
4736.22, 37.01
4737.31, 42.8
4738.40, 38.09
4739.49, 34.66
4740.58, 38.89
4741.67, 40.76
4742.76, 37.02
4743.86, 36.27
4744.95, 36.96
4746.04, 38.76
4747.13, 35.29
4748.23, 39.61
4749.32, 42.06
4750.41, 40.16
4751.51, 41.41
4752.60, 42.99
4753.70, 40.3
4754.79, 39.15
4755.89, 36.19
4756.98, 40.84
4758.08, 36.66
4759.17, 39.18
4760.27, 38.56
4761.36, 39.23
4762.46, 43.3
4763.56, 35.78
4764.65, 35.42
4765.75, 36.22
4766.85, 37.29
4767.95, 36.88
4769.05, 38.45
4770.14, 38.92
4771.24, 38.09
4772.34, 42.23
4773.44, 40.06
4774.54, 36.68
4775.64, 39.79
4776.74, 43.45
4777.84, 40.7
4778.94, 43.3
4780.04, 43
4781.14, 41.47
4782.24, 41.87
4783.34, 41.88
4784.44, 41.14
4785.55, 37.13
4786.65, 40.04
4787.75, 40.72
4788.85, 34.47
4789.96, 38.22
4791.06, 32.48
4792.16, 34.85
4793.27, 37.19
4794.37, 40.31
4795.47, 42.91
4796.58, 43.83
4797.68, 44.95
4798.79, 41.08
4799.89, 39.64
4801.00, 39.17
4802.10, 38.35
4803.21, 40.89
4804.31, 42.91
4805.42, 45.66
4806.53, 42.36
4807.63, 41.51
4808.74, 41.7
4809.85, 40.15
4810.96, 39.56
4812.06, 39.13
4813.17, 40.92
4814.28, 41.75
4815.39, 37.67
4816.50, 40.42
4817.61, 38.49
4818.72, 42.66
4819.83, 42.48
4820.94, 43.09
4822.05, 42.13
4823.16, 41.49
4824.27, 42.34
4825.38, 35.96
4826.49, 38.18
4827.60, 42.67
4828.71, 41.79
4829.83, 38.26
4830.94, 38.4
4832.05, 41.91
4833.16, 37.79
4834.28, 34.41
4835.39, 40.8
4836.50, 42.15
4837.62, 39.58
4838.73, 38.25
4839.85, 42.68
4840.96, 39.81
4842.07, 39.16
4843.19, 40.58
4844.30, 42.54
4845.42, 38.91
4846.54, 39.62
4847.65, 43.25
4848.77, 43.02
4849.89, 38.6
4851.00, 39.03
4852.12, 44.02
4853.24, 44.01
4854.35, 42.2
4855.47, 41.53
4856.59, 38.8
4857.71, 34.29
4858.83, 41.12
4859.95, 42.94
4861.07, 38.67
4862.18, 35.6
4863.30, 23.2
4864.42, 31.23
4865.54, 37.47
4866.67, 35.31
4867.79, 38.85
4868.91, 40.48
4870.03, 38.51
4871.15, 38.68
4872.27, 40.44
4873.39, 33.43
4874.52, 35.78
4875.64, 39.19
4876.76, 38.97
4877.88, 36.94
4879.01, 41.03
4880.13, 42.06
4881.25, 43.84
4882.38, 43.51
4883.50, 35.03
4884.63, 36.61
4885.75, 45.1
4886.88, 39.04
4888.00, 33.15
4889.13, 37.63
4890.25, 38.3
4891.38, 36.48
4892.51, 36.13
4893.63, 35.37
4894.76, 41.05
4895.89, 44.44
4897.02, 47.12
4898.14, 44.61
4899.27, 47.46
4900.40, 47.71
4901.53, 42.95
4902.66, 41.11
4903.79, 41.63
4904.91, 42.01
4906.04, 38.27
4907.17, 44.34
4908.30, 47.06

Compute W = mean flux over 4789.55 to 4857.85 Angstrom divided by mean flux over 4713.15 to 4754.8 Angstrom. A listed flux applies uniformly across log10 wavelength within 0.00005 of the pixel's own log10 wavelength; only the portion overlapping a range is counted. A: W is 1.04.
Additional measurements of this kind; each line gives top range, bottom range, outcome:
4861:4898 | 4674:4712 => 1.03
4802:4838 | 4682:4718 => 1.10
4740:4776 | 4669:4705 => 1.05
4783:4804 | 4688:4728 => 1.03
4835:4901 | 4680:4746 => 1.05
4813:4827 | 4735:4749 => 1.07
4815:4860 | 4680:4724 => 1.08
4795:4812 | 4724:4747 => 1.10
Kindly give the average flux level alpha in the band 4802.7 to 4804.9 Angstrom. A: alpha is 42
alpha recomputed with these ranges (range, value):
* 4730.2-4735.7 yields 36.4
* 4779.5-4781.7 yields 42.3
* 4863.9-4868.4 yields 35.7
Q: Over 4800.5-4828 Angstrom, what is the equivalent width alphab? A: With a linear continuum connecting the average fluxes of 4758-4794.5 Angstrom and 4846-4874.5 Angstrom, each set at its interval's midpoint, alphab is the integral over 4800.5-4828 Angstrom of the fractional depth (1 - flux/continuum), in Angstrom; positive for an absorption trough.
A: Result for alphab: -1.48 Angstrom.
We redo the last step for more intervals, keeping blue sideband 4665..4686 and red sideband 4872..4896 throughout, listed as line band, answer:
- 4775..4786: -1.25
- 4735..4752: -0.93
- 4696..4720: -0.95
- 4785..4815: -2.10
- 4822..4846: -1.28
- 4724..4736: -0.46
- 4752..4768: -0.76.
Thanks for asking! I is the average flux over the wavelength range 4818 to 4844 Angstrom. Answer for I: 40.3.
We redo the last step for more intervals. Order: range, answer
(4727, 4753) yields 38.3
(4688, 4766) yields 38.2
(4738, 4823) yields 39.7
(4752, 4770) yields 38.6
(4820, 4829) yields 41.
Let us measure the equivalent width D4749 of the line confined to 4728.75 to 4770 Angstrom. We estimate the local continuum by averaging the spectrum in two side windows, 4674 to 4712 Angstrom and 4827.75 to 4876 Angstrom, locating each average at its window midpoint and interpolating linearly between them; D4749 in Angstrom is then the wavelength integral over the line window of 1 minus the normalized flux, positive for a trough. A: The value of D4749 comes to -0.4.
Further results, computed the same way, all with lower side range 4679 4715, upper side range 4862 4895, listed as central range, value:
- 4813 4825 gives -1.18 Angstrom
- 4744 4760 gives -0.79 Angstrom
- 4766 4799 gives -2.06 Angstrom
